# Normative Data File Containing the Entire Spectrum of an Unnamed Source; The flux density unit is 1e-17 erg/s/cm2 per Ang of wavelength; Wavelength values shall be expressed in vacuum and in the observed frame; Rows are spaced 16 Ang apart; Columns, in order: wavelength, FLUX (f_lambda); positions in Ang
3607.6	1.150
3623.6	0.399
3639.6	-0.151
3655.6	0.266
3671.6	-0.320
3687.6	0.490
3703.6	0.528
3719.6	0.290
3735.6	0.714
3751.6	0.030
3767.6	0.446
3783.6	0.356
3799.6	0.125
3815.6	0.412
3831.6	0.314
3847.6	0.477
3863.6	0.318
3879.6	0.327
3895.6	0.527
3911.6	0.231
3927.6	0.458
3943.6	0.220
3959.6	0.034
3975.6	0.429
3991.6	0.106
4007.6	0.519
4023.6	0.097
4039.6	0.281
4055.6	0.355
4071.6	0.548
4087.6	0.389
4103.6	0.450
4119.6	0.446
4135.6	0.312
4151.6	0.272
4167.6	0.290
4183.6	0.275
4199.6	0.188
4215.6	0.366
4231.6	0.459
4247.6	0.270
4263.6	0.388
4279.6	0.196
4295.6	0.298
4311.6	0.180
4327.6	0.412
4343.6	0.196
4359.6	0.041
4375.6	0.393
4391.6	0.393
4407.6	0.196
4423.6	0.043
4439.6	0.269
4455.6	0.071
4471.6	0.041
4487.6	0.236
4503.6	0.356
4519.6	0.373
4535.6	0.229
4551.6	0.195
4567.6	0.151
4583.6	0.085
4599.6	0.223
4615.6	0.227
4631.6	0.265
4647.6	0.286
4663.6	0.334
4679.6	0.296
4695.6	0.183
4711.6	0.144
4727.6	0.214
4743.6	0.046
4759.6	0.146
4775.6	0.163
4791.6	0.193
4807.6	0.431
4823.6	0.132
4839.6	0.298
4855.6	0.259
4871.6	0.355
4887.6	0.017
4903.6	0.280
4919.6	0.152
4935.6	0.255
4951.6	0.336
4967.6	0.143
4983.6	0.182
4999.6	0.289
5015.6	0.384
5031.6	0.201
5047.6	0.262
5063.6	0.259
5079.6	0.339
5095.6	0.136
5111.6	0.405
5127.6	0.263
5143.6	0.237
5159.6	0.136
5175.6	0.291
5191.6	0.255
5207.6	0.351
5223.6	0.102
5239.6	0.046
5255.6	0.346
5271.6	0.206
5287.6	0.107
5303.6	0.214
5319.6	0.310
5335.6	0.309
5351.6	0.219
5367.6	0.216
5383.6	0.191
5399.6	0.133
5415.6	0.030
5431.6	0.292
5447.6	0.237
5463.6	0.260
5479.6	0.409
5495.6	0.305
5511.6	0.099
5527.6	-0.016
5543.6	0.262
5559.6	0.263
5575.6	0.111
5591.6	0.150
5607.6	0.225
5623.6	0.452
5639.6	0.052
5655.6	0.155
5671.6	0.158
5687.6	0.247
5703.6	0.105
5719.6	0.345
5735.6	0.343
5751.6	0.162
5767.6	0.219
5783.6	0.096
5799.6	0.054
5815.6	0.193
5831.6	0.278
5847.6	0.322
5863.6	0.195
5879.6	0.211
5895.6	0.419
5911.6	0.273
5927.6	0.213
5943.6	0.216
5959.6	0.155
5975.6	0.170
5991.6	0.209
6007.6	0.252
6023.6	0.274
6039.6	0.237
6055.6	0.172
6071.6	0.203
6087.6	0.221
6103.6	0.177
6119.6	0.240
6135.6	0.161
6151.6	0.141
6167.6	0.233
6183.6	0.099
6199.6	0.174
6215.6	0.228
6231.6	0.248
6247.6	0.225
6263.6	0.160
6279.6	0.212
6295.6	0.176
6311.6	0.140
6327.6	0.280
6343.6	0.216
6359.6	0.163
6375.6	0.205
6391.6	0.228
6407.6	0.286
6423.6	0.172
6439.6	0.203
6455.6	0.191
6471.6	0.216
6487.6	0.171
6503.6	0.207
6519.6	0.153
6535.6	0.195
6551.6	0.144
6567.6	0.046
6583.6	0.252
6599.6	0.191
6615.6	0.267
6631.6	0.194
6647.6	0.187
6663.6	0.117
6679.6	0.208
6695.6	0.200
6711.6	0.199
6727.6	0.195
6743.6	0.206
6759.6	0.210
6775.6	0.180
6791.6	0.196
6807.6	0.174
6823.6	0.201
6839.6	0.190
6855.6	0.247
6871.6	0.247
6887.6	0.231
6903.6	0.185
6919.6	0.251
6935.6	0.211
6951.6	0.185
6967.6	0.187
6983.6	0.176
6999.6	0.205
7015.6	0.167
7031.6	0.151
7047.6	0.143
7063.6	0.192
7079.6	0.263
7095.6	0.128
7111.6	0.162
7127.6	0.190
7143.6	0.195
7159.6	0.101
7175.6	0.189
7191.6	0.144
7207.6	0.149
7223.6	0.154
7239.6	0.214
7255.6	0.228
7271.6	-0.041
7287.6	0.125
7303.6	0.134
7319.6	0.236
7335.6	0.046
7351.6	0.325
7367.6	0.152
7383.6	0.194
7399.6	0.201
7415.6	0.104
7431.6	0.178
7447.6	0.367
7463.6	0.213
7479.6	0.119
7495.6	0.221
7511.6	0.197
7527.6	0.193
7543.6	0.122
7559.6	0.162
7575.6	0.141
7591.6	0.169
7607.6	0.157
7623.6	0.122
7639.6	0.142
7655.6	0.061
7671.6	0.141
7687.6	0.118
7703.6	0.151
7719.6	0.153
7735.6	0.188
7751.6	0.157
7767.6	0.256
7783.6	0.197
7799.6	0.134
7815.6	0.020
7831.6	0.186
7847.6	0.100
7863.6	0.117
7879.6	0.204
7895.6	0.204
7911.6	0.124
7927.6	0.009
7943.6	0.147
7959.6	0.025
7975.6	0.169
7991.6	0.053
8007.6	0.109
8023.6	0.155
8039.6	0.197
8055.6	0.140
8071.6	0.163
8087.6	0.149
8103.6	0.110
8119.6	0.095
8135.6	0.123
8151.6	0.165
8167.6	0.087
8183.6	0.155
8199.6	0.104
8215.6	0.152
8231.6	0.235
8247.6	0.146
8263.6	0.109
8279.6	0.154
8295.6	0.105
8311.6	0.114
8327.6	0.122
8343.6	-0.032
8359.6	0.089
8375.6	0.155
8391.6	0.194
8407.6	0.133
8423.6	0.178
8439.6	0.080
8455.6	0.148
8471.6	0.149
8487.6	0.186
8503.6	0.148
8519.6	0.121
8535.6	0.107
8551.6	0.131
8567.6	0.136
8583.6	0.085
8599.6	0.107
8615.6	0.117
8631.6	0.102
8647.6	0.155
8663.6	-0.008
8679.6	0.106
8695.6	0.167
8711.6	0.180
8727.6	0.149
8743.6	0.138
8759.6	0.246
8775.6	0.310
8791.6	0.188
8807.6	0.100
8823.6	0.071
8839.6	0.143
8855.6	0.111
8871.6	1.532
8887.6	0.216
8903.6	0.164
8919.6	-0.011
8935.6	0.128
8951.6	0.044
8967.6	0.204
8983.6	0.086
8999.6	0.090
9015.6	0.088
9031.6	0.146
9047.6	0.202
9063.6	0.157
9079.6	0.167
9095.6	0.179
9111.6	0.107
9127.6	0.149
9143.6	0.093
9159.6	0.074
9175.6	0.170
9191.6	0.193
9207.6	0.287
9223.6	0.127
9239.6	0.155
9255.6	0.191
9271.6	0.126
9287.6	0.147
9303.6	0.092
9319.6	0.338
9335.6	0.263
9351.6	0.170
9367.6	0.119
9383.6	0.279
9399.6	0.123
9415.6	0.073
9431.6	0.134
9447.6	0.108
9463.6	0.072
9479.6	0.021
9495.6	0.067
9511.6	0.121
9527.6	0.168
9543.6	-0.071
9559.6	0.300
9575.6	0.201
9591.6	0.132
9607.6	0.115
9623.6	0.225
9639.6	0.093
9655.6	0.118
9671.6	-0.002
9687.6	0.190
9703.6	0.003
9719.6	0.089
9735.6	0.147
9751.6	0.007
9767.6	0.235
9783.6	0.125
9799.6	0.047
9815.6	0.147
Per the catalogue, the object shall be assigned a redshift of 1.38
